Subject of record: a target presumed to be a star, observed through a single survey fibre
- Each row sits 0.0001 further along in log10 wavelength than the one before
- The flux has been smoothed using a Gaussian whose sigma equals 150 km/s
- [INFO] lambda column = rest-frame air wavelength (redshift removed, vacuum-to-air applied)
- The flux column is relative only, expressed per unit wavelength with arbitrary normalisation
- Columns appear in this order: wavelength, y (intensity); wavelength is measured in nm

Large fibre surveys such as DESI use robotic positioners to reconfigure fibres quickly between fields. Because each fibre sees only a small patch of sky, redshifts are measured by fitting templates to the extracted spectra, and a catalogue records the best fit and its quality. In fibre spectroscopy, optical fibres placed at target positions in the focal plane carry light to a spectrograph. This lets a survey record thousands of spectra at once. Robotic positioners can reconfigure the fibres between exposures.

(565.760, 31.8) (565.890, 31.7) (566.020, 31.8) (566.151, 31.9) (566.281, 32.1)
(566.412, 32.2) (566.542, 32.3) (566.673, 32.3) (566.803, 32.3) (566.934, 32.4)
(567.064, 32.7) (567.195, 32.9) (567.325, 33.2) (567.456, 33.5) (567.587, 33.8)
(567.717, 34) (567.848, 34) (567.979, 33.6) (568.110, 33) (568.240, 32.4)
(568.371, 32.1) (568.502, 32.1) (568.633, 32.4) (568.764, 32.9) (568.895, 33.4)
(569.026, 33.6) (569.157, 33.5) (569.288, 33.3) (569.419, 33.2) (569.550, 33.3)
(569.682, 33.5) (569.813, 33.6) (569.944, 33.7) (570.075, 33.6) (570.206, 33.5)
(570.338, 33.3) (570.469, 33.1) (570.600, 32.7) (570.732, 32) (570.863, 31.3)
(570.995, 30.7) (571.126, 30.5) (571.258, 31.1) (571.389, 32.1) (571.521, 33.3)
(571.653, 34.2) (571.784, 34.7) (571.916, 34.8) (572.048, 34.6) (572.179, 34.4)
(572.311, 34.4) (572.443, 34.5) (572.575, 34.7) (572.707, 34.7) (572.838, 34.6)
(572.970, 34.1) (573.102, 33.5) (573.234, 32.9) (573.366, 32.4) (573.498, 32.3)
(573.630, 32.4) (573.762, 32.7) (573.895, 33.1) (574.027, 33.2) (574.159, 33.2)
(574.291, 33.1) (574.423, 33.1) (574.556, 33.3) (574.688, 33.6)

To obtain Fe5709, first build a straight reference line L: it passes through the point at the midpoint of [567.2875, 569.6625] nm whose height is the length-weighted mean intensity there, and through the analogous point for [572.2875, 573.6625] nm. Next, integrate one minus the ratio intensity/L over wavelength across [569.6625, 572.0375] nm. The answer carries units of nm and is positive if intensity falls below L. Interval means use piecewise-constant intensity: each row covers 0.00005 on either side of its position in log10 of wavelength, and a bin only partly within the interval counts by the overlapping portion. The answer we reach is 0.04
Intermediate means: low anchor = 33.2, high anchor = 33.7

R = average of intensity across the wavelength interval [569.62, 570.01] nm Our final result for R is 33.7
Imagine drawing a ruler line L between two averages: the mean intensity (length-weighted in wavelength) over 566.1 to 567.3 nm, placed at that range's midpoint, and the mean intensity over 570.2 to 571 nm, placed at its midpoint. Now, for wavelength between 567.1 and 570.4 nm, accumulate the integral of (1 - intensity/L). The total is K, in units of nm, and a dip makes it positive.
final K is -0.09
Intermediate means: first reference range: 32.4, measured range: 33.2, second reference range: 32.4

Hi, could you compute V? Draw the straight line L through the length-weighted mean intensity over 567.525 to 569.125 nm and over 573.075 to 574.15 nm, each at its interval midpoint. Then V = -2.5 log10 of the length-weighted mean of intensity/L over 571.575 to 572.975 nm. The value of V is -0.05 mag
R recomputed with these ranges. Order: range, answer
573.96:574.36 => 33.2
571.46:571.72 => 33.8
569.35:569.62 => 33.2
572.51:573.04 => 34.6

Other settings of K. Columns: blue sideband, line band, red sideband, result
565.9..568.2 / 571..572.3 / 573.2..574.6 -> -0.015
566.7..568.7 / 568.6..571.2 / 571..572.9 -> 0.037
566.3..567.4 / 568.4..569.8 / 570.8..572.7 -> -0.010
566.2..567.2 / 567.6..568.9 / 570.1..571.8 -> -0.024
